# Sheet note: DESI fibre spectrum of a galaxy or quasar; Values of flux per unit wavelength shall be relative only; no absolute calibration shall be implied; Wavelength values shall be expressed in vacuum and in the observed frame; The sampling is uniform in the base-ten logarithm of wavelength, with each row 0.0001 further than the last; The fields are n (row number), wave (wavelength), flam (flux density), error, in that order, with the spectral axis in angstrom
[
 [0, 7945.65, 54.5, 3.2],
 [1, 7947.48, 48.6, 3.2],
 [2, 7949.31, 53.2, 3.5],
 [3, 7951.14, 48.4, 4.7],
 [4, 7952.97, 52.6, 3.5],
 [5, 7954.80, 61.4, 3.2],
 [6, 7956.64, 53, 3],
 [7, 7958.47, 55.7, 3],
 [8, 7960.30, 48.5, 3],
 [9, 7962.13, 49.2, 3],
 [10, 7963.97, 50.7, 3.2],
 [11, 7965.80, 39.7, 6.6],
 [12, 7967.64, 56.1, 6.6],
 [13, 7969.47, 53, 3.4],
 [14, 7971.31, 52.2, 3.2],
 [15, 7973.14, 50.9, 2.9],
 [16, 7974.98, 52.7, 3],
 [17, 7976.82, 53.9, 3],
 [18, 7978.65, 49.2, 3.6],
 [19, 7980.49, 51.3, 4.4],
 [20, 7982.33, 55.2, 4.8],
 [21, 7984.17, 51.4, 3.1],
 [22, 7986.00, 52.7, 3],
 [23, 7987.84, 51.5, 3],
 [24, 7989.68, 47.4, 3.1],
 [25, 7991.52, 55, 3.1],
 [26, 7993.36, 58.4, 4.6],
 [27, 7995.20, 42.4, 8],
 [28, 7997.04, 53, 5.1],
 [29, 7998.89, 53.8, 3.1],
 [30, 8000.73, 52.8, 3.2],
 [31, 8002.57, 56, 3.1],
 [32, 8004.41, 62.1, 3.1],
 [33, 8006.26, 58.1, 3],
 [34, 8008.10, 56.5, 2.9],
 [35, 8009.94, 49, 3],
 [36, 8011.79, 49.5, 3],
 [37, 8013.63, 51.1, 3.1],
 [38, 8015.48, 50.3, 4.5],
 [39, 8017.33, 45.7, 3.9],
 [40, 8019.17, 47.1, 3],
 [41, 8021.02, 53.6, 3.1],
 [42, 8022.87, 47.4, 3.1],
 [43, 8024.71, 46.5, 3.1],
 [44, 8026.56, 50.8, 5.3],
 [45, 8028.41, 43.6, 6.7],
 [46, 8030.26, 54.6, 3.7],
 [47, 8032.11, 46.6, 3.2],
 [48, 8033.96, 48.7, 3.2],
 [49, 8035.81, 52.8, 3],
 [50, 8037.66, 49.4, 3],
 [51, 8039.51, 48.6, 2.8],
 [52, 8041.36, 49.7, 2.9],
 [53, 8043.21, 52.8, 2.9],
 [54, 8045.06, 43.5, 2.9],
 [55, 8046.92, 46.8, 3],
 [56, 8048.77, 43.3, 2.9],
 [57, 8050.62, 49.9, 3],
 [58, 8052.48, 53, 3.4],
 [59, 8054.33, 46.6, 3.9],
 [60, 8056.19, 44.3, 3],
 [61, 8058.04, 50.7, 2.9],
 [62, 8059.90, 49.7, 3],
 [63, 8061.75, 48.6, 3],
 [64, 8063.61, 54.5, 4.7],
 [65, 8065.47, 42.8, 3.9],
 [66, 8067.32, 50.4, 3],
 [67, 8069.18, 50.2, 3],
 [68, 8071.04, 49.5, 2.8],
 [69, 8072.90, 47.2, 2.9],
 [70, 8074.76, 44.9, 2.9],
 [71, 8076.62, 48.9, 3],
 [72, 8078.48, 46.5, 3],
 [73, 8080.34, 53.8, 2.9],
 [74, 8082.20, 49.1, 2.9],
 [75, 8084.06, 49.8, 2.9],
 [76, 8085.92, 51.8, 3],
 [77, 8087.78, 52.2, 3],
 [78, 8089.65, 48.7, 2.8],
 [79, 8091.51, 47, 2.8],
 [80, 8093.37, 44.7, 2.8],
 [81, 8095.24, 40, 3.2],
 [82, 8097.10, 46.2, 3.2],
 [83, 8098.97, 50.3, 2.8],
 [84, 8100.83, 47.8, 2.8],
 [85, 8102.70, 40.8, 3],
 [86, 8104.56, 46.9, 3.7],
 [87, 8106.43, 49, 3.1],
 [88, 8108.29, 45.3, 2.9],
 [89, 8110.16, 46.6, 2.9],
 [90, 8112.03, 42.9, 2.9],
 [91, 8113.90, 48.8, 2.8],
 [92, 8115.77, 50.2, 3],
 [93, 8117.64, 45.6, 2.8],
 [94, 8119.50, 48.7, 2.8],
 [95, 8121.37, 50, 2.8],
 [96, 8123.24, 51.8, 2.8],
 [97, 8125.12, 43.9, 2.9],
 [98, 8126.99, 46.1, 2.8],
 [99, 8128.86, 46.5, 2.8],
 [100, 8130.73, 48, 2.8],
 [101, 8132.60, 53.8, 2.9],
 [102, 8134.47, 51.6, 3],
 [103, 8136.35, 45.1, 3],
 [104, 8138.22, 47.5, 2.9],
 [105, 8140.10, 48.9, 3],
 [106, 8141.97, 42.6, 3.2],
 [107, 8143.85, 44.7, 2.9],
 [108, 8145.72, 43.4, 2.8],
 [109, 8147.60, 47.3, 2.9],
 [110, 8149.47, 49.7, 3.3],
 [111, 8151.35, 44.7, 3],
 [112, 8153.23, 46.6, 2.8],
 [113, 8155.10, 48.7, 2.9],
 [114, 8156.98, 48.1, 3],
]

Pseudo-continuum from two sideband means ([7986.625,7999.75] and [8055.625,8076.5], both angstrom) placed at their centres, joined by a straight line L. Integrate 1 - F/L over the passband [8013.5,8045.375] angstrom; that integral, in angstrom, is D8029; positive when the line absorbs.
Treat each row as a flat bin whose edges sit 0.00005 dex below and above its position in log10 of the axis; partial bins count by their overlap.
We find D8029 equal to 0.62 angstrom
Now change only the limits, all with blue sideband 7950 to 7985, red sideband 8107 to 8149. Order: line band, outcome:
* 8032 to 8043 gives 0.03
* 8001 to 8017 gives -0.96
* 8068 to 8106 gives 0.48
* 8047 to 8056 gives 0.31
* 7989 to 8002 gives -0.25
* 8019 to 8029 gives 0.37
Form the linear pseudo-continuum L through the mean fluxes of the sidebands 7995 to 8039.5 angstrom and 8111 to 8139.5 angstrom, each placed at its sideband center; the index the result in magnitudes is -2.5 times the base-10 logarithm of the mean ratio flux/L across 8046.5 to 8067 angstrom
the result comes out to 0.03 mag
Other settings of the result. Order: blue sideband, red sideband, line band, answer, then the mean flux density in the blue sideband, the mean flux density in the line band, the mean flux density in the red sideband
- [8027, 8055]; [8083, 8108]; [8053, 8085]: -0.02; 48.7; 48.7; 47.3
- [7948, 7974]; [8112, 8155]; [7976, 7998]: -0.01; 51.7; 51.8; 47.4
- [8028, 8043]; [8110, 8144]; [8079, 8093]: -0.03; 49.6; 50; 47.6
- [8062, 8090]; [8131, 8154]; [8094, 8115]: 0.06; 49.3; 45.9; 47.2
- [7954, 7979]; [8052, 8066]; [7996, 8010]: -0.10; 51.9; 55.4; 48.8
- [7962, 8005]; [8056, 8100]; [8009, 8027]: 0.04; 52.1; 49.1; 48.5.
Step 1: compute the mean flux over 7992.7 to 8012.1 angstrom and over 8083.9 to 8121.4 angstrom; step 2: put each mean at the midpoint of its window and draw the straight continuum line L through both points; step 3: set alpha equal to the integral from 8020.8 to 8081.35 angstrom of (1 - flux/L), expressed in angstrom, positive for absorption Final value 2.2 angstrom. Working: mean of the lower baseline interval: 53.8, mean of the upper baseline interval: 47.2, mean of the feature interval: 48.7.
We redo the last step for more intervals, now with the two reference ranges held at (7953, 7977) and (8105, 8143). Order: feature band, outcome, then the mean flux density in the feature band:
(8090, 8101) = 0.5 angstrom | 46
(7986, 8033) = -0.5 angstrom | 51.3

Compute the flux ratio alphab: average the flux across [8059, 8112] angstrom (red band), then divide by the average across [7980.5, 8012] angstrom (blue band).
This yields 0.9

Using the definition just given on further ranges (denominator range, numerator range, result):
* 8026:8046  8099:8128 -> 0.96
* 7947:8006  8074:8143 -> 0.91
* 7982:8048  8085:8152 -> 0.93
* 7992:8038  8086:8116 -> 0.91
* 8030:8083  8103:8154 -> 0.97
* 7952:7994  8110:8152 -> 0.91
